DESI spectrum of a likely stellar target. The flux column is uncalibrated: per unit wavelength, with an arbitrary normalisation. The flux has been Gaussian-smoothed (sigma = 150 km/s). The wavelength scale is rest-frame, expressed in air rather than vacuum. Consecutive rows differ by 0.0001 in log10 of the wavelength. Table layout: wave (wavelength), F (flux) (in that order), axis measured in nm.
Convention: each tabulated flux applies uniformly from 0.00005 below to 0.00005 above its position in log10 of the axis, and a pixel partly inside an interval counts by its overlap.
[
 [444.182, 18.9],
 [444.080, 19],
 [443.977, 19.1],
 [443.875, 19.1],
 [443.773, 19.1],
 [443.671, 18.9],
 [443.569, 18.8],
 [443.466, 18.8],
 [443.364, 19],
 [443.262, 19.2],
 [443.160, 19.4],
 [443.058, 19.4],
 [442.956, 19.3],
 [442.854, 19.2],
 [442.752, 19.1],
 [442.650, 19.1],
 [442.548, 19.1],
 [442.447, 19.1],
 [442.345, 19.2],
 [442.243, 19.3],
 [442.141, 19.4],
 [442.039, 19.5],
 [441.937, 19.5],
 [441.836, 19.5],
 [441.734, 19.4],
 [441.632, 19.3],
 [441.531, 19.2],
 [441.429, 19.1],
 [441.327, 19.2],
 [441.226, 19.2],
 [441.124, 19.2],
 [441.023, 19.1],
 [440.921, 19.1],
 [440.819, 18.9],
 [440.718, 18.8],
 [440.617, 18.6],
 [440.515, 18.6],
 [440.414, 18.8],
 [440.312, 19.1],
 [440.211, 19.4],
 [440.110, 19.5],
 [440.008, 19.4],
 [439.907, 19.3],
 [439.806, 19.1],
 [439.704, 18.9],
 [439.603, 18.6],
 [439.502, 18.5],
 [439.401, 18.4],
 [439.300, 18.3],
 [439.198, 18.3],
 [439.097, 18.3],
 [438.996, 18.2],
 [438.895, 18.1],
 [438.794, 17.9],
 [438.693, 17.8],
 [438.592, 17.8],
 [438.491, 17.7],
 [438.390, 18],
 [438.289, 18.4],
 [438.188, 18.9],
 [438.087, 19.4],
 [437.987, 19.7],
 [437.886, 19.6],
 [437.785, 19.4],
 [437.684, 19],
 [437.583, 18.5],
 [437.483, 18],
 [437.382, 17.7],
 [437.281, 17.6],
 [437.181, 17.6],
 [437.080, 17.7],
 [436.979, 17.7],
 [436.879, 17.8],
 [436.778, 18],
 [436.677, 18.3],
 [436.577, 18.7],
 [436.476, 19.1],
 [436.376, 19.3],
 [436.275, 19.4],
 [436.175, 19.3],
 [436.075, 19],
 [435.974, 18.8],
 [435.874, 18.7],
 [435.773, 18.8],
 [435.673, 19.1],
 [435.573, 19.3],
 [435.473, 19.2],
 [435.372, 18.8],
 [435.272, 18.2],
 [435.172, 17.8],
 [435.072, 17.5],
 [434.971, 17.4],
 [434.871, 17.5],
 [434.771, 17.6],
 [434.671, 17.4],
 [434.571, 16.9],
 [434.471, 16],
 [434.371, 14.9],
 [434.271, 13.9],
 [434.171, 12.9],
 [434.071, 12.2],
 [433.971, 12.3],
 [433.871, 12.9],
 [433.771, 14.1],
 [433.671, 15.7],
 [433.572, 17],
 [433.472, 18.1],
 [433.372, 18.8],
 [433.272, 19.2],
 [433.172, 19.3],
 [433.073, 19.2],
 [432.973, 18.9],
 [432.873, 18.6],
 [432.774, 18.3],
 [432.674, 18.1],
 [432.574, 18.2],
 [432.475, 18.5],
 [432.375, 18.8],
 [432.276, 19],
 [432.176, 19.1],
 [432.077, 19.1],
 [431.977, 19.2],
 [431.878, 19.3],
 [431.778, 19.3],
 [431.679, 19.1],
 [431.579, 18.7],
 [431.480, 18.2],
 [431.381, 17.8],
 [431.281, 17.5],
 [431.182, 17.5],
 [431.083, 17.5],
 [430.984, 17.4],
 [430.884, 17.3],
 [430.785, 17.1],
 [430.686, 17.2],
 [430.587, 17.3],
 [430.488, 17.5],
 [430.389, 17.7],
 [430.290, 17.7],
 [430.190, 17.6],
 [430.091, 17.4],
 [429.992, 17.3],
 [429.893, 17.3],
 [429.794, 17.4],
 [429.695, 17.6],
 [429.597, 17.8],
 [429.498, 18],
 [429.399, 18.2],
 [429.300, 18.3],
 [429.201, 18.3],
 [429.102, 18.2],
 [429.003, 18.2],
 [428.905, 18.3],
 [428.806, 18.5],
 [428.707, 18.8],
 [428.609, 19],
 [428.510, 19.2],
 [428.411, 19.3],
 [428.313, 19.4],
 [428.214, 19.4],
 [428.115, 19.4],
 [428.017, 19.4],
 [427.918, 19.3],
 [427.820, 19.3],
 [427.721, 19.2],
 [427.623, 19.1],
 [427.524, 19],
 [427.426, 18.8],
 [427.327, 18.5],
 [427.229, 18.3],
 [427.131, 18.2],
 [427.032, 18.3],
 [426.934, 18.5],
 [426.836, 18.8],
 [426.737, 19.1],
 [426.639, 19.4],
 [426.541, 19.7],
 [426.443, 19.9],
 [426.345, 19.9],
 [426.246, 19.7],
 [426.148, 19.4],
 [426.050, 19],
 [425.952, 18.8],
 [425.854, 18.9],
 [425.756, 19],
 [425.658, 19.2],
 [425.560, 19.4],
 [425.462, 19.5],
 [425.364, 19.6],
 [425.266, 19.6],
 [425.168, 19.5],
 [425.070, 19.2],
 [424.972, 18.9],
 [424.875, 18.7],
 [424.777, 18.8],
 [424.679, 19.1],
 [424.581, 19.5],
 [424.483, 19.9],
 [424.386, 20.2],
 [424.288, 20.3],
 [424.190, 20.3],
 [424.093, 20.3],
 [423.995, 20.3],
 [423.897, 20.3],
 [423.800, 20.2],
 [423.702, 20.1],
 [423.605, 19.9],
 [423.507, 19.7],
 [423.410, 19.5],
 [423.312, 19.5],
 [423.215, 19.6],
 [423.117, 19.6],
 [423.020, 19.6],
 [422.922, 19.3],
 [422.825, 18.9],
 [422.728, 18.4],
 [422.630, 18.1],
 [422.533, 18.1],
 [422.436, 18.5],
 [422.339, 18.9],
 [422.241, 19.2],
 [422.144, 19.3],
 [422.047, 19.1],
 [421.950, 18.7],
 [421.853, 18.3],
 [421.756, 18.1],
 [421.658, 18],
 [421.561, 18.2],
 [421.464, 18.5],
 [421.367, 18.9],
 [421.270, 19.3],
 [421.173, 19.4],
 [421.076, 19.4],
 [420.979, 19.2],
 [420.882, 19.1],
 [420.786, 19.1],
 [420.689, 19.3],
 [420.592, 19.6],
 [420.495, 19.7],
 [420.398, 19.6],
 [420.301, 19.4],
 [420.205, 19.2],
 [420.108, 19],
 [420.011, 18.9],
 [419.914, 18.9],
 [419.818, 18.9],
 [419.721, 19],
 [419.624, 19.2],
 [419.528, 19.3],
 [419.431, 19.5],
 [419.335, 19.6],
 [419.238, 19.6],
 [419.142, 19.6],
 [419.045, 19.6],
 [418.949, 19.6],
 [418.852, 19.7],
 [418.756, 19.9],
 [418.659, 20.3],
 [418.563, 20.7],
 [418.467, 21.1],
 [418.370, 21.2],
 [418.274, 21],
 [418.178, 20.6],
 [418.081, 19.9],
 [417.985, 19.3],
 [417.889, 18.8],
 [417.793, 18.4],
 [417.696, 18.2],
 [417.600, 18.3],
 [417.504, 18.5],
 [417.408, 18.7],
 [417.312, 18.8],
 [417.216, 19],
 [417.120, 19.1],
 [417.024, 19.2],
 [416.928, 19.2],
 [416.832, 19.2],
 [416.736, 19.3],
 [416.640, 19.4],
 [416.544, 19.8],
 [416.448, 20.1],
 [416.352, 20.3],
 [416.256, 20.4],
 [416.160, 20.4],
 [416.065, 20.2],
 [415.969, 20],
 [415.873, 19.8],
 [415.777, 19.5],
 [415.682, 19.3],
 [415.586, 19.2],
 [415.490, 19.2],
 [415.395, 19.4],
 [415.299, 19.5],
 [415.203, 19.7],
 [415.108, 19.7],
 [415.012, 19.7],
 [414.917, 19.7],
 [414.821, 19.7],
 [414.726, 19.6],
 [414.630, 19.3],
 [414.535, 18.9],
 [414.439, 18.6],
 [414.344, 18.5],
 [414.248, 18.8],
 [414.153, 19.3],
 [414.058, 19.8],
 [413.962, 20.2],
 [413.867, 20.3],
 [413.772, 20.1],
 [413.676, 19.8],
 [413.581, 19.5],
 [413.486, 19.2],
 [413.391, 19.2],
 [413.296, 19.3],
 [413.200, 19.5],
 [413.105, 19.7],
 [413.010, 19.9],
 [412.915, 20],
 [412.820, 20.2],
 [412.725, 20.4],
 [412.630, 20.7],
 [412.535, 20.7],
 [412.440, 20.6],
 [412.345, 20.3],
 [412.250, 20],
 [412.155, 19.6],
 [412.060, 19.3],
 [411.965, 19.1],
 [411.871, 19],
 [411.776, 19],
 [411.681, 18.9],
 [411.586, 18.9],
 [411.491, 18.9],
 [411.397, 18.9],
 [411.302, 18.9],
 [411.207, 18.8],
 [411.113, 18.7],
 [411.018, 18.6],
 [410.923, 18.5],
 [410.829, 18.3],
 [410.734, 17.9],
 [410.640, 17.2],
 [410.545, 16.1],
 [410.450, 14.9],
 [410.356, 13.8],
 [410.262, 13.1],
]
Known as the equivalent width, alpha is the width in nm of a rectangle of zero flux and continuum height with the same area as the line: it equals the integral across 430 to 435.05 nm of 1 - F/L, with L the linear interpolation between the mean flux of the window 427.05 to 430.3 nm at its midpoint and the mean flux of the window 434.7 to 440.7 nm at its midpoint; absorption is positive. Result 0.31 nm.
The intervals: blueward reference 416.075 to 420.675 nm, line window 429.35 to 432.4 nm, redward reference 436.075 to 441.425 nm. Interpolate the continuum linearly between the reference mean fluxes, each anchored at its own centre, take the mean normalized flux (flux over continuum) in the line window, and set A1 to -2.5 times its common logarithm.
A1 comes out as 0.06 mag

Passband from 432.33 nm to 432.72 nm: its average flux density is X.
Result 18.4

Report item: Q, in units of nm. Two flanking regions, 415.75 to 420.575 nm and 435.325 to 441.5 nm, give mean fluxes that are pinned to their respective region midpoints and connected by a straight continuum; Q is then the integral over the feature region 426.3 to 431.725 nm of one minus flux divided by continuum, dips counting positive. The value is 0.20 nm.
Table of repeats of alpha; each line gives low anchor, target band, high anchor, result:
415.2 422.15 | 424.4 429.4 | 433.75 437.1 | -0.19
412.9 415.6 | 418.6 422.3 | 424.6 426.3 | 0.03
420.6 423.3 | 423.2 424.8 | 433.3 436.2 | -0.11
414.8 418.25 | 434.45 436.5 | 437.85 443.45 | 0.07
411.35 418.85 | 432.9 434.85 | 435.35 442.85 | 0.28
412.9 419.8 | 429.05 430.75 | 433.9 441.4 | 0.09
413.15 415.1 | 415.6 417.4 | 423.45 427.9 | -0.01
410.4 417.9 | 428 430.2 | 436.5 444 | 0.07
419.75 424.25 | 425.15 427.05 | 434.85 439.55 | -0.03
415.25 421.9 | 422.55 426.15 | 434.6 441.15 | -0.06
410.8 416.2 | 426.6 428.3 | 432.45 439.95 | -0.04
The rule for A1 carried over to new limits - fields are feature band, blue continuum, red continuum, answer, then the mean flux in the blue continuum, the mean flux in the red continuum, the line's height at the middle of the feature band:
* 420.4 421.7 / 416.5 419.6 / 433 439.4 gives 0.008 mag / 19.5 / 17.8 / 19.2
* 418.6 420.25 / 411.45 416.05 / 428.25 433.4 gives -0.015 mag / 19.6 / 18.3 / 19.1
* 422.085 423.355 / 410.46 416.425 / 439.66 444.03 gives 0.017 mag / 19.4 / 19.1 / 19.3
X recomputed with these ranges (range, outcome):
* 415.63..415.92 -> 19.5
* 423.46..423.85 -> 20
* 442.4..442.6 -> 19.2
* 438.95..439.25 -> 18.2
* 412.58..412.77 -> 20.6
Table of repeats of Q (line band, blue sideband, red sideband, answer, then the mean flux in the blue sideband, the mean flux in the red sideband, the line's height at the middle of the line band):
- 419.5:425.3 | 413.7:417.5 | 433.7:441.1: -0.067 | 19.5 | 18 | 19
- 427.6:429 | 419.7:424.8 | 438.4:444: 0.005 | 19.3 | 18.9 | 19.1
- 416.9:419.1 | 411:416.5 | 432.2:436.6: -0.043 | 19.6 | 17.6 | 19.2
